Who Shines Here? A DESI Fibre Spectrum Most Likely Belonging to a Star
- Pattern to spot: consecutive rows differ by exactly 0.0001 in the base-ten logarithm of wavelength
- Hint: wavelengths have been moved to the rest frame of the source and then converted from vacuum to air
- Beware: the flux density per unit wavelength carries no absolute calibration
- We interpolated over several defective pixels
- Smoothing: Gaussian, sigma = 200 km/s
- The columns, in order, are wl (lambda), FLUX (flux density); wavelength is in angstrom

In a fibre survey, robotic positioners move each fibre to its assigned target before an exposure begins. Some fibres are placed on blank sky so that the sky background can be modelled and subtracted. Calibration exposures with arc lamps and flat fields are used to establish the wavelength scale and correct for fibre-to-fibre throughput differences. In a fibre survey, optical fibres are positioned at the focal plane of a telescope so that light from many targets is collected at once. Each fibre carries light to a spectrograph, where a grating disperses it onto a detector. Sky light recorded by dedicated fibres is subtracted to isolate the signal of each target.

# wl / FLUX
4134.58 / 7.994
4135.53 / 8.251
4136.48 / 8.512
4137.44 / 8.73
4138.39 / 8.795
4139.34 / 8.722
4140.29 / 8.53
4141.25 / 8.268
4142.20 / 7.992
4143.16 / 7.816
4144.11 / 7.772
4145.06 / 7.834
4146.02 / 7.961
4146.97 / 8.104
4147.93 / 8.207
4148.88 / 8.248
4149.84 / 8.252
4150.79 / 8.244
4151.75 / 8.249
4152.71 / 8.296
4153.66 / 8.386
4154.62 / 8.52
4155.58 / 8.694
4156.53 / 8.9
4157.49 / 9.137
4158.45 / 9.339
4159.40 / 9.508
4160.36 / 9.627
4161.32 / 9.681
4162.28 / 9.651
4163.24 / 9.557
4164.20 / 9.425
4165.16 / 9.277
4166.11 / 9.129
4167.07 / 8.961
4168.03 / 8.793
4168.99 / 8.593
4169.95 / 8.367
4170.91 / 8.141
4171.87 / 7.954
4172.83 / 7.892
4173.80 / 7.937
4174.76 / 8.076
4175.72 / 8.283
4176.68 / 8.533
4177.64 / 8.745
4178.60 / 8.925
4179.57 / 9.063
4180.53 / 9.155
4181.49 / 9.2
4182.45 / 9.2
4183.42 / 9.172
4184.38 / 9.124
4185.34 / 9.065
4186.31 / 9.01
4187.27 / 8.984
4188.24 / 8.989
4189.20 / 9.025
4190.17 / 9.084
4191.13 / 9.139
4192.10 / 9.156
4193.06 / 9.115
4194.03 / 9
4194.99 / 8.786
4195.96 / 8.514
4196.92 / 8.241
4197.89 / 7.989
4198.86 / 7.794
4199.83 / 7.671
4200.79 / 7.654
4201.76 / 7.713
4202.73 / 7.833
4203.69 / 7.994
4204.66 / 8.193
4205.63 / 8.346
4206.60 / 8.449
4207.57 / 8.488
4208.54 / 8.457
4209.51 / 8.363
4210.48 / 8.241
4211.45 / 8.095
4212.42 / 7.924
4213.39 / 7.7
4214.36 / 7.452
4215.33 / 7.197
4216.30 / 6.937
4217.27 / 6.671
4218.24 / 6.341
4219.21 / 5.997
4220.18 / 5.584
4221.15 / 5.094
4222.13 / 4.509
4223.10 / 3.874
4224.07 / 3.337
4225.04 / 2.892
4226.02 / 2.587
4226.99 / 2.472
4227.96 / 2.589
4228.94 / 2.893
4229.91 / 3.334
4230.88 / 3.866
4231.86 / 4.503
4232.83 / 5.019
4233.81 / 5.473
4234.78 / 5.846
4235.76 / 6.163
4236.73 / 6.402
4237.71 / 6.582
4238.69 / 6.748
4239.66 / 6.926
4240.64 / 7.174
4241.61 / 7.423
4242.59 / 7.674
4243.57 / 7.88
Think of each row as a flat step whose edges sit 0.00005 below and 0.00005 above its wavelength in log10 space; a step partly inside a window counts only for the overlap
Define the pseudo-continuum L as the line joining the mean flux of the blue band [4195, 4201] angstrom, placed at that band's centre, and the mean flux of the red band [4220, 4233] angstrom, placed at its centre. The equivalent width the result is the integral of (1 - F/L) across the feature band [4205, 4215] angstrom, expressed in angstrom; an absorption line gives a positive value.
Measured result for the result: -3.1 angstrom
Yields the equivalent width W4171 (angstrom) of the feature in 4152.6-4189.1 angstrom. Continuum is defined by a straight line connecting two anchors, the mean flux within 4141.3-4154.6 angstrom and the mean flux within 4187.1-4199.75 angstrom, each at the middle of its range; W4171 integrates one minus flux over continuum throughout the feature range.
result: -2.0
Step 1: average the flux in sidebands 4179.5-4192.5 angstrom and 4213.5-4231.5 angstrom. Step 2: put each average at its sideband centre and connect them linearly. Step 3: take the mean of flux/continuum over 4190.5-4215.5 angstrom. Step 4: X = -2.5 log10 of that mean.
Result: -0.18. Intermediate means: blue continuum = 9.1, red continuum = 4.71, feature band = 8.23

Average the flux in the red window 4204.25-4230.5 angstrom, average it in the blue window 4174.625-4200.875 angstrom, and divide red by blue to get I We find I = 0.7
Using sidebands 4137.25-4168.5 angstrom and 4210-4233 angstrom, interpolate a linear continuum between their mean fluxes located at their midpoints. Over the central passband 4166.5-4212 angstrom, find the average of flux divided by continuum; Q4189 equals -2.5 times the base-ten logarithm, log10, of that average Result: -0.25 mag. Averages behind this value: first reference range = 8.69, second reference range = 5.21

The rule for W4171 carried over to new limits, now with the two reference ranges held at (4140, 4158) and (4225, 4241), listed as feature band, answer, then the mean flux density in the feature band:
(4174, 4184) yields -2.5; 8.82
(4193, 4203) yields -3.0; 8.18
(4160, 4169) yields -1.9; 9.3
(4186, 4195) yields -3.4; 9.05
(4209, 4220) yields -3.4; 7.31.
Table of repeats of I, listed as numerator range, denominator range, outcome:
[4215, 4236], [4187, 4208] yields 0.55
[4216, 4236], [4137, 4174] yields 0.53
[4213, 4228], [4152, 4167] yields 0.56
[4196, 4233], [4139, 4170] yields 0.73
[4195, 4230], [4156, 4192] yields 0.73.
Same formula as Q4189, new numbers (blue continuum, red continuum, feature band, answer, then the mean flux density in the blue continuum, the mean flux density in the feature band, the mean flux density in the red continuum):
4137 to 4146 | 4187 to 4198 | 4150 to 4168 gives -0.07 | 8.26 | 9.02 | 8.86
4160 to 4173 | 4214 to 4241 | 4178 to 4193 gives -0.17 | 8.95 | 9.08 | 5.14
